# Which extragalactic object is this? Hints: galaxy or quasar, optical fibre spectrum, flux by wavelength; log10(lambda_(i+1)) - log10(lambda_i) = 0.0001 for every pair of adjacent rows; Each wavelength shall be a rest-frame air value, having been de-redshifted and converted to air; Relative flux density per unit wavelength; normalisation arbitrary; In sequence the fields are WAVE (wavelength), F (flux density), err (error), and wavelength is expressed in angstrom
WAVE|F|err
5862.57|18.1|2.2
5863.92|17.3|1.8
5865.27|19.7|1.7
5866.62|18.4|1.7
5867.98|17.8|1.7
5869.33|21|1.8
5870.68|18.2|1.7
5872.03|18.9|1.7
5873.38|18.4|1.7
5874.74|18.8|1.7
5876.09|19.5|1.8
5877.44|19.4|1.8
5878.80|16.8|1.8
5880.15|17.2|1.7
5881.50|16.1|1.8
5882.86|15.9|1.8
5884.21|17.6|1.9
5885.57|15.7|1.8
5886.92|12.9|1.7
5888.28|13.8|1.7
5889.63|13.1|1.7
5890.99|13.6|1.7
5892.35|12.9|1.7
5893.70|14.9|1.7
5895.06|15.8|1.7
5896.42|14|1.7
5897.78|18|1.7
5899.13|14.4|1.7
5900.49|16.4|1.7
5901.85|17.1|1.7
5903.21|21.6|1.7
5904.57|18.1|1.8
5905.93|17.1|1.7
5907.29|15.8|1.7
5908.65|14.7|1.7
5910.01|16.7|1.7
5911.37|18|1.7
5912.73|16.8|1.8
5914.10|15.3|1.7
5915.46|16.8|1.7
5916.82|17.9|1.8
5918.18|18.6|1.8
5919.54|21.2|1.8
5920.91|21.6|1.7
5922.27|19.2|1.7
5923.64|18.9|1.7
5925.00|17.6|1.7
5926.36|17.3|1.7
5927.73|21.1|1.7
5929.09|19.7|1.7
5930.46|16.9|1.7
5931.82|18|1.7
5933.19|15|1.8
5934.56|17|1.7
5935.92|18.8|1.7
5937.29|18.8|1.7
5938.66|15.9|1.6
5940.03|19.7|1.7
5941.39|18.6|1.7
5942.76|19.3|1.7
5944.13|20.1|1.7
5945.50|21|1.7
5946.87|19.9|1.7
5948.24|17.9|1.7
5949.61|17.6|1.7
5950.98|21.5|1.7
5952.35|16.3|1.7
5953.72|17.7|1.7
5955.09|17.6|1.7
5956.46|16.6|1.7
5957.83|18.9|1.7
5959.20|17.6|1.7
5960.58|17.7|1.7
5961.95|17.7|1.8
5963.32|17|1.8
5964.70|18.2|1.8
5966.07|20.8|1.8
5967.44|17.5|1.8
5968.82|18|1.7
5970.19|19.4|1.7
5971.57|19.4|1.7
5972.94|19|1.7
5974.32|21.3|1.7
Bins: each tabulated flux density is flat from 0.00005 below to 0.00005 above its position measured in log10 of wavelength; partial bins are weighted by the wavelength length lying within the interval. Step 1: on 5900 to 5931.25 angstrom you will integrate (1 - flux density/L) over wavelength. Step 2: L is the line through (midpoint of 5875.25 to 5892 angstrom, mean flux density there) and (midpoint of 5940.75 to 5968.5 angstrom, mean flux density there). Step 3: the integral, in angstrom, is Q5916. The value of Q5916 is -1.7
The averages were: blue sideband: 15.9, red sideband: 18.5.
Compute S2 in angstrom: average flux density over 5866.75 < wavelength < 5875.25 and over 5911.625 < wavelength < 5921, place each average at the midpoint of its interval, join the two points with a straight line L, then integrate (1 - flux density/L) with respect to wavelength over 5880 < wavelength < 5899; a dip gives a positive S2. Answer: 3.6 angstrom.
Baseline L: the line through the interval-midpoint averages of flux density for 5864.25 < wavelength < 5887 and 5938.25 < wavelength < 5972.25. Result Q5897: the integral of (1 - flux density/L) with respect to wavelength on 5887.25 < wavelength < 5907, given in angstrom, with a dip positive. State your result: 2.6 angstrom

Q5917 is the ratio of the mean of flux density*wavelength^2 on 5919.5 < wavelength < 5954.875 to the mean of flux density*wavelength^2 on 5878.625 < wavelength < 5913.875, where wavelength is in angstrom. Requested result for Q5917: 1.19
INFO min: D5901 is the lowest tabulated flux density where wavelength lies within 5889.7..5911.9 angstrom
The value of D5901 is 12.9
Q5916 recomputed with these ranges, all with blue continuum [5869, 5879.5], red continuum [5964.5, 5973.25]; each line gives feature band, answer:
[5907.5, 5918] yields 1.2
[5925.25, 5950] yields 0.6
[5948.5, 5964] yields 0.9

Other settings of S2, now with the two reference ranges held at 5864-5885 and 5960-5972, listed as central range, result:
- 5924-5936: 0.3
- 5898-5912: 1.0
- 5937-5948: -0.5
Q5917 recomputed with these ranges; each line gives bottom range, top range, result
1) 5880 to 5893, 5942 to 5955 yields 1.31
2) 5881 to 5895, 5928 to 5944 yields 1.26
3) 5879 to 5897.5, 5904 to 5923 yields 1.19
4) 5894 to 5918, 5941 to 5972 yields 1.13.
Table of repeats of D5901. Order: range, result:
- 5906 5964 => 14.7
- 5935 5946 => 15.9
